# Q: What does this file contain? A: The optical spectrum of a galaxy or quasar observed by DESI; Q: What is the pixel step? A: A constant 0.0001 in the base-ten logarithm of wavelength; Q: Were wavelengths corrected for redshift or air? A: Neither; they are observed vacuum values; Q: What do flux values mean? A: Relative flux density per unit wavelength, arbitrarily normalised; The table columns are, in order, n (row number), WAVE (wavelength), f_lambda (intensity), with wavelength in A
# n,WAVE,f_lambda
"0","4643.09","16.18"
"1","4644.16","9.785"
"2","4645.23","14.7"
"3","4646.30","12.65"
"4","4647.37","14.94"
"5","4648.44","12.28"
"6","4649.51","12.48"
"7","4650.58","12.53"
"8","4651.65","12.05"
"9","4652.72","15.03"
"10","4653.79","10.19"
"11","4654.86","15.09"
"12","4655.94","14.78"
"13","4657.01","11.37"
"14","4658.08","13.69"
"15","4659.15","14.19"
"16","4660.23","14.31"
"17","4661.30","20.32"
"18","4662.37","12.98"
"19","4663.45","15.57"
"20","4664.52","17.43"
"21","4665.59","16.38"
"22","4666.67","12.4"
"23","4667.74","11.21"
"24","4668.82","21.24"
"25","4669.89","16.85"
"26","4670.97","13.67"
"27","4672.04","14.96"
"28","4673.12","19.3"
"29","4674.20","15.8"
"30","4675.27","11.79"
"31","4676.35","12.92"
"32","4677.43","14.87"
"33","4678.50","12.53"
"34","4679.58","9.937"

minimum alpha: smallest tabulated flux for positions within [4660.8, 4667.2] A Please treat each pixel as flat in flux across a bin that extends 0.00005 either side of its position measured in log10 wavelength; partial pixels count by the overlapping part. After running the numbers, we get 12.4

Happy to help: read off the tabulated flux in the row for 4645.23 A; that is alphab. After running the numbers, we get 14.7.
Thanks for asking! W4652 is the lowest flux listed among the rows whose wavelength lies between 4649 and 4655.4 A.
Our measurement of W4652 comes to 10.19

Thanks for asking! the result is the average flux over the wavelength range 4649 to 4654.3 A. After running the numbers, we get 12.5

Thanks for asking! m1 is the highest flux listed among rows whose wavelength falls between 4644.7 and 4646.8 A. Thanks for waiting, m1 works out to 14.7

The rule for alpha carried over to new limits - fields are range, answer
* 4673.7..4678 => 11.79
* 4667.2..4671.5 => 11.21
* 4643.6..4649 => 9.785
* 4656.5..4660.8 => 11.37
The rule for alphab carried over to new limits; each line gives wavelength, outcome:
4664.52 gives 17.43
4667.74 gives 11.21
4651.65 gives 12.05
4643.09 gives 16.18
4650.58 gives 12.53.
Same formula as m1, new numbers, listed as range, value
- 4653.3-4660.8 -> 15.09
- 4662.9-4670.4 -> 21.24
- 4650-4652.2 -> 12.53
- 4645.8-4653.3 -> 15.03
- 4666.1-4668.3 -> 12.4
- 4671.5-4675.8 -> 19.3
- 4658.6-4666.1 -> 20.32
